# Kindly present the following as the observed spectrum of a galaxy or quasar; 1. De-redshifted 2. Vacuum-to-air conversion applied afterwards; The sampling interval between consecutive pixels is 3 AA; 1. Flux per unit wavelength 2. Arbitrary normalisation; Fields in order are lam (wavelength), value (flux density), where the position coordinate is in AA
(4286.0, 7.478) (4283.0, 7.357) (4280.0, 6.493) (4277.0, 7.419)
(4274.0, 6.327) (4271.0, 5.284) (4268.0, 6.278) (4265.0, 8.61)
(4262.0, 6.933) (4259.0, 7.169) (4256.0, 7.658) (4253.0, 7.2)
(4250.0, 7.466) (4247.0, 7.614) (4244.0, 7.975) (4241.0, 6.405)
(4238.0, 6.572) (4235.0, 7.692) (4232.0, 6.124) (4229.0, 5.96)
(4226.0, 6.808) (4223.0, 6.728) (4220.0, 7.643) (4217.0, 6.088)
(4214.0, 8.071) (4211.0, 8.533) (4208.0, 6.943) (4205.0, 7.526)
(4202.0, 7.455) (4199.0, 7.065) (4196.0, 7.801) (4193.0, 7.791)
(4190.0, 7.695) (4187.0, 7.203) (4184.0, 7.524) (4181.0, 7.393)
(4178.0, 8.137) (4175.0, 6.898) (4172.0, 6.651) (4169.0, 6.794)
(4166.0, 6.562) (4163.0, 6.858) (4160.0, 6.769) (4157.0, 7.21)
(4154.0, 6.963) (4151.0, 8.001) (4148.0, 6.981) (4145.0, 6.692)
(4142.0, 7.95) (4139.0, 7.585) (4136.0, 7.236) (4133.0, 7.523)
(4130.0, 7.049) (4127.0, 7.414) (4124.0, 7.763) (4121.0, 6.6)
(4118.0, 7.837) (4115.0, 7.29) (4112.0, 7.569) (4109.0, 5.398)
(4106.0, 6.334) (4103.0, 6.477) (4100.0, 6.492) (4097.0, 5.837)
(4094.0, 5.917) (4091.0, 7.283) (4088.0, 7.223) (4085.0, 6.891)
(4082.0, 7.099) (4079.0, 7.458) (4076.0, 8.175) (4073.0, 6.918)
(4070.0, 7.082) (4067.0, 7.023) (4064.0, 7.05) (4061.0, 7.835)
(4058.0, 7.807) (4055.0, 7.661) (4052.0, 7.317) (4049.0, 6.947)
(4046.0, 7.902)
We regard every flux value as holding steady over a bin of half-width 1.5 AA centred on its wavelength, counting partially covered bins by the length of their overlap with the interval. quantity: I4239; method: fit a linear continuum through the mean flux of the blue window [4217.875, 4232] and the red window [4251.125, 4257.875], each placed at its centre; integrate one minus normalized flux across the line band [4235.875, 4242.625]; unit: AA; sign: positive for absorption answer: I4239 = 0.4 AA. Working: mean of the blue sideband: 6.68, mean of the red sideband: 7.42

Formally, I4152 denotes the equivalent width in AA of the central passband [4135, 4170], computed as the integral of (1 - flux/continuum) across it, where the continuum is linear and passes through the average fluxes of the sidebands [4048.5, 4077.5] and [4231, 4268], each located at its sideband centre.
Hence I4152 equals 0.9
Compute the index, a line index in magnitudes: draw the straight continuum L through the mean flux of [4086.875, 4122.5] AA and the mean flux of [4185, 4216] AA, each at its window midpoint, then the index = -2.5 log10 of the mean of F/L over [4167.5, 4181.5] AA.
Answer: 0.03 mag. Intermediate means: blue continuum 6.68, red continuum 7.58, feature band 7.16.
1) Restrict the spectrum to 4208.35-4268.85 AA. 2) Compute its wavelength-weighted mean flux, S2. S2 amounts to 7.18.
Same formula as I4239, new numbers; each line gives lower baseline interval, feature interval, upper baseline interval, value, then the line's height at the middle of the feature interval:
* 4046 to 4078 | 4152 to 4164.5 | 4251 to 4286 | 0.39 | 7.22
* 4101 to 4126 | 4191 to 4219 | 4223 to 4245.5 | -2.73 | 6.82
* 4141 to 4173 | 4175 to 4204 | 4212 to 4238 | -2.32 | 6.97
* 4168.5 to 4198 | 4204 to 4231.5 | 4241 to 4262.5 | 1.09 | 7.39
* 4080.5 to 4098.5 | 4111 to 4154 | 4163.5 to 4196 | -2.45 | 6.98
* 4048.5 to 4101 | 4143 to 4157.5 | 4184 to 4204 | 0.34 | 7.36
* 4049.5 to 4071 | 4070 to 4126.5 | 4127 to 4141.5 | 3.49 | 7.39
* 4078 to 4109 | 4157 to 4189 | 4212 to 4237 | -1.37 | 6.8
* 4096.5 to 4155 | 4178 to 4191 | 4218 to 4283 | -0.92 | 7.02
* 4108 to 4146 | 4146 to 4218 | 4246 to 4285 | -1.16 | 7.18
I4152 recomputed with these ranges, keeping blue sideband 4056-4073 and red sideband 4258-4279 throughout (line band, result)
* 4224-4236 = 0.6 AA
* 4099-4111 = 1.7 AA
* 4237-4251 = -0.6 AA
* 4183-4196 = -1.0 AA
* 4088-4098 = 1.0 AA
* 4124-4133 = -0.2 AA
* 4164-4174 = 0.6 AA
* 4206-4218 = -0.8 AA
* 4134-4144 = -0.5 AA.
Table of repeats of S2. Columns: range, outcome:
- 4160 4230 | 7.22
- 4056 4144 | 7.11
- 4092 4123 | 6.61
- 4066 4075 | 7.07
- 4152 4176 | 6.86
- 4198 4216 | 7.57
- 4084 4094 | 6.96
